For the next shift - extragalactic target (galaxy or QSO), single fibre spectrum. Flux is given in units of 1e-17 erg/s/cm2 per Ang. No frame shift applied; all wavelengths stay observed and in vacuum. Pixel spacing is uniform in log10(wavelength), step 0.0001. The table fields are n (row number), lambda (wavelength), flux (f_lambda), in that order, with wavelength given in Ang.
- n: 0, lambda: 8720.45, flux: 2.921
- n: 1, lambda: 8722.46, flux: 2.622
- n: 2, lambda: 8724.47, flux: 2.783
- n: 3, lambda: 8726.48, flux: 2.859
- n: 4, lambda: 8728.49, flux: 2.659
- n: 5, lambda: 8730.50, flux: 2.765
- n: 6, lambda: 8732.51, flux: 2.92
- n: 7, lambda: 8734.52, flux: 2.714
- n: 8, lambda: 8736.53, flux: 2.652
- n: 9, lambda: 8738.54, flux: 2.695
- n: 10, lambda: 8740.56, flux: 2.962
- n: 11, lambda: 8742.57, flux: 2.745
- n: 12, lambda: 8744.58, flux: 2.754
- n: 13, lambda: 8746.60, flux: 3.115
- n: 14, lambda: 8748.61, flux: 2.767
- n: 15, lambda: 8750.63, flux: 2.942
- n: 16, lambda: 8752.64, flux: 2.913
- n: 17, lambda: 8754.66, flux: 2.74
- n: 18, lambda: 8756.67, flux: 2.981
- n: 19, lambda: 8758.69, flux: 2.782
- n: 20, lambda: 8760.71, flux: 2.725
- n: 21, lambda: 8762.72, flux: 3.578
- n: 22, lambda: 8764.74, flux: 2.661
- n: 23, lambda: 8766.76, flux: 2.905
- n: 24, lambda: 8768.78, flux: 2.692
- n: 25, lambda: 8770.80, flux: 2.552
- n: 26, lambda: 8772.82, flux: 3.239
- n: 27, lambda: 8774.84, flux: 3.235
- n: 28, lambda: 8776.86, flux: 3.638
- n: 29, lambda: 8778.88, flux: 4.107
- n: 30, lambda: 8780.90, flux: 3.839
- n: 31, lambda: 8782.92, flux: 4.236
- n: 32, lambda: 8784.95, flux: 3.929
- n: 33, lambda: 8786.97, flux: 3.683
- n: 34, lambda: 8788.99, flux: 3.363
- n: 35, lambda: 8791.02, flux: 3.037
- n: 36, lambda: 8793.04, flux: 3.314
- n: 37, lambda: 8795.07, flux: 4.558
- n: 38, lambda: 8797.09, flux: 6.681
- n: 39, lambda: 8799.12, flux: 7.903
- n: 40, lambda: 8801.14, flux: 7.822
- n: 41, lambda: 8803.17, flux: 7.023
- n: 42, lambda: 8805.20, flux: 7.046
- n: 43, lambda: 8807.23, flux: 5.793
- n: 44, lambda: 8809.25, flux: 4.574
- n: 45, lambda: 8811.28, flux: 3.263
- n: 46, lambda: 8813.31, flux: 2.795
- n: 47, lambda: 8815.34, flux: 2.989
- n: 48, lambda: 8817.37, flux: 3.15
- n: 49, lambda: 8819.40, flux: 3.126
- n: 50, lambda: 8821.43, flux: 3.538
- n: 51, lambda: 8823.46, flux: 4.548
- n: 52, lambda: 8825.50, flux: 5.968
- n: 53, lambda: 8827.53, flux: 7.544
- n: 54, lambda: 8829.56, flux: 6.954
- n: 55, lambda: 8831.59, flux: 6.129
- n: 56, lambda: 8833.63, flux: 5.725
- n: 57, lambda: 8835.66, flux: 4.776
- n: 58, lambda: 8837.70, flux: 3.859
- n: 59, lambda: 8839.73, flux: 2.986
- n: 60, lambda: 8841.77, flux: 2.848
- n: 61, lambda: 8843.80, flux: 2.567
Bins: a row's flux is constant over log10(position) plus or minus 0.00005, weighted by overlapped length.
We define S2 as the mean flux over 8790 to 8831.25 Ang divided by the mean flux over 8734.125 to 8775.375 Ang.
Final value 1.78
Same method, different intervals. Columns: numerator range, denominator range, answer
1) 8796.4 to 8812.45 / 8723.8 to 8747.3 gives 2.22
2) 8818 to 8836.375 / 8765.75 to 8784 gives 1.58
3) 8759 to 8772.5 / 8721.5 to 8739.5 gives 1.05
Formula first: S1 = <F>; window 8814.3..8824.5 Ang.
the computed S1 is 3.47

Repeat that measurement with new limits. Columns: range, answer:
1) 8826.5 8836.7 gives 6.22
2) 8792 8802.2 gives 6.05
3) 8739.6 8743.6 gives 2.86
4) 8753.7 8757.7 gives 2.86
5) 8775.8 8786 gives 3.95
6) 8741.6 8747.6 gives 2.87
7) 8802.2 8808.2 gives 6.62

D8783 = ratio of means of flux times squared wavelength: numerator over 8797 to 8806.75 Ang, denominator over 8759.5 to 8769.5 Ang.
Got 2.51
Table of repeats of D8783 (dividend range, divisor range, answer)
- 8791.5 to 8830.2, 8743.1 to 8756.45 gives 1.81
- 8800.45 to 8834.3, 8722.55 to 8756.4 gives 1.86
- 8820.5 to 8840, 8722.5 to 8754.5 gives 1.93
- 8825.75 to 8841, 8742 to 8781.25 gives 1.81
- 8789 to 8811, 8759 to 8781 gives 1.78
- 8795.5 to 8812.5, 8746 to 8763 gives 2.13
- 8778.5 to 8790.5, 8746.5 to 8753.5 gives 1.32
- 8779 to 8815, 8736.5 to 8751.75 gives 1.72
